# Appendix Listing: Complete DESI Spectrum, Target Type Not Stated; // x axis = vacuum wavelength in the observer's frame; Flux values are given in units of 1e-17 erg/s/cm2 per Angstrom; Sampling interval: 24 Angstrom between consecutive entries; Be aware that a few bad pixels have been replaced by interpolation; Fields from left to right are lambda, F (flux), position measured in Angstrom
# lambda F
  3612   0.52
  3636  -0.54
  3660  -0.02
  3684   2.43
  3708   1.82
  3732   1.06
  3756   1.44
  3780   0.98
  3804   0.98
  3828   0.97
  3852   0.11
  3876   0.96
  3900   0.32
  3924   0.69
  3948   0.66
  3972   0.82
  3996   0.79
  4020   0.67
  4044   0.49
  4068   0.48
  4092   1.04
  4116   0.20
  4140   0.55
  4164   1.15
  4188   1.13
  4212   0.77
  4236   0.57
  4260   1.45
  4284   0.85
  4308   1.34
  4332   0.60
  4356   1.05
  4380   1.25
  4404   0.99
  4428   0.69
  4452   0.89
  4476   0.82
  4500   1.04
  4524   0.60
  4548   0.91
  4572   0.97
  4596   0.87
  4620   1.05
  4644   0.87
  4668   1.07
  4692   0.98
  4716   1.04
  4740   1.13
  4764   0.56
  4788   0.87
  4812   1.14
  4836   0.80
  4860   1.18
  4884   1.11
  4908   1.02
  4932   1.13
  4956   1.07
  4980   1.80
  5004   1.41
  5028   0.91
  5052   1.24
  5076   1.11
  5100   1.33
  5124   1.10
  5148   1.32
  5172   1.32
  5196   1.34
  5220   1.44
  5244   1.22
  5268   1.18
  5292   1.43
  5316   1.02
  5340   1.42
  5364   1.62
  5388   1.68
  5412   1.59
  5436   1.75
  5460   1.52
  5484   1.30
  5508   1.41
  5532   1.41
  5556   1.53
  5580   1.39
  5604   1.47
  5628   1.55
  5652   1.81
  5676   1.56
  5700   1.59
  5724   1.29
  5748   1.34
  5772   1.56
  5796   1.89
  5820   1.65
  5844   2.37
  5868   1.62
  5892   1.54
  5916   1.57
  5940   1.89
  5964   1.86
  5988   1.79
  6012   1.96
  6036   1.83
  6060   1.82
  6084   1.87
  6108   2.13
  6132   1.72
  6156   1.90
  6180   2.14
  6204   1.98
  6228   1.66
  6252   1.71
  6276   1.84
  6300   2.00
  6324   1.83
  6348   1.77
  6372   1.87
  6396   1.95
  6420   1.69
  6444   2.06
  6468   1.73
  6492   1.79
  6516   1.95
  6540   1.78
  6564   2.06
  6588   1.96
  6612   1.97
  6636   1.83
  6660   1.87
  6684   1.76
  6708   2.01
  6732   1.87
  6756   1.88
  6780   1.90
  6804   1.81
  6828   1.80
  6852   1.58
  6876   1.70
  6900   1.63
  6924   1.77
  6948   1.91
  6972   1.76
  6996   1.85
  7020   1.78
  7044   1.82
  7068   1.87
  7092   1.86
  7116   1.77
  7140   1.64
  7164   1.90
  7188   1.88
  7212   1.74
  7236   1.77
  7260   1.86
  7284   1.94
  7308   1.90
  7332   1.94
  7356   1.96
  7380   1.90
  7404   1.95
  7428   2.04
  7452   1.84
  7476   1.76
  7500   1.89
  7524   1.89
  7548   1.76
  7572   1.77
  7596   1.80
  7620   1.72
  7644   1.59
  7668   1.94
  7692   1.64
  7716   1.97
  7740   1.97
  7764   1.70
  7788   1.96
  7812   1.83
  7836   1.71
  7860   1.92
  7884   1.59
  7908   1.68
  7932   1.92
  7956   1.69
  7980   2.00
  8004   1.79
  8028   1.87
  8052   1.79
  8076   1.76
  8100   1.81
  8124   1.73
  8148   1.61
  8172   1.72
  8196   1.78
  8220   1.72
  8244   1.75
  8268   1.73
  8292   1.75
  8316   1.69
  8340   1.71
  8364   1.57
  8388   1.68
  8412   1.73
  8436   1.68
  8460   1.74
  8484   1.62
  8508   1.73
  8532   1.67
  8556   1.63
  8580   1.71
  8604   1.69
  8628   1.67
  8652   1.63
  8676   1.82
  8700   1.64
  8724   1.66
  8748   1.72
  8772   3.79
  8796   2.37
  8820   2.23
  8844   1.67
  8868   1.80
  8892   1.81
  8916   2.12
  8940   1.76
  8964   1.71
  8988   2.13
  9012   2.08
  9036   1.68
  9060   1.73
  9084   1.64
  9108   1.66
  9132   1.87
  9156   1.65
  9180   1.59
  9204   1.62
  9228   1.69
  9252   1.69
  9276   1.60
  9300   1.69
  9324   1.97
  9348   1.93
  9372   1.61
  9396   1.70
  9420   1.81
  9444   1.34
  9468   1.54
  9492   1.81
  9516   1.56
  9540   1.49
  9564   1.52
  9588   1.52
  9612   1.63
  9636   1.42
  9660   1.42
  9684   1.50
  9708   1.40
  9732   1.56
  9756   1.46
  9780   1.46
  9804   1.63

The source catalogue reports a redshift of 0.34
